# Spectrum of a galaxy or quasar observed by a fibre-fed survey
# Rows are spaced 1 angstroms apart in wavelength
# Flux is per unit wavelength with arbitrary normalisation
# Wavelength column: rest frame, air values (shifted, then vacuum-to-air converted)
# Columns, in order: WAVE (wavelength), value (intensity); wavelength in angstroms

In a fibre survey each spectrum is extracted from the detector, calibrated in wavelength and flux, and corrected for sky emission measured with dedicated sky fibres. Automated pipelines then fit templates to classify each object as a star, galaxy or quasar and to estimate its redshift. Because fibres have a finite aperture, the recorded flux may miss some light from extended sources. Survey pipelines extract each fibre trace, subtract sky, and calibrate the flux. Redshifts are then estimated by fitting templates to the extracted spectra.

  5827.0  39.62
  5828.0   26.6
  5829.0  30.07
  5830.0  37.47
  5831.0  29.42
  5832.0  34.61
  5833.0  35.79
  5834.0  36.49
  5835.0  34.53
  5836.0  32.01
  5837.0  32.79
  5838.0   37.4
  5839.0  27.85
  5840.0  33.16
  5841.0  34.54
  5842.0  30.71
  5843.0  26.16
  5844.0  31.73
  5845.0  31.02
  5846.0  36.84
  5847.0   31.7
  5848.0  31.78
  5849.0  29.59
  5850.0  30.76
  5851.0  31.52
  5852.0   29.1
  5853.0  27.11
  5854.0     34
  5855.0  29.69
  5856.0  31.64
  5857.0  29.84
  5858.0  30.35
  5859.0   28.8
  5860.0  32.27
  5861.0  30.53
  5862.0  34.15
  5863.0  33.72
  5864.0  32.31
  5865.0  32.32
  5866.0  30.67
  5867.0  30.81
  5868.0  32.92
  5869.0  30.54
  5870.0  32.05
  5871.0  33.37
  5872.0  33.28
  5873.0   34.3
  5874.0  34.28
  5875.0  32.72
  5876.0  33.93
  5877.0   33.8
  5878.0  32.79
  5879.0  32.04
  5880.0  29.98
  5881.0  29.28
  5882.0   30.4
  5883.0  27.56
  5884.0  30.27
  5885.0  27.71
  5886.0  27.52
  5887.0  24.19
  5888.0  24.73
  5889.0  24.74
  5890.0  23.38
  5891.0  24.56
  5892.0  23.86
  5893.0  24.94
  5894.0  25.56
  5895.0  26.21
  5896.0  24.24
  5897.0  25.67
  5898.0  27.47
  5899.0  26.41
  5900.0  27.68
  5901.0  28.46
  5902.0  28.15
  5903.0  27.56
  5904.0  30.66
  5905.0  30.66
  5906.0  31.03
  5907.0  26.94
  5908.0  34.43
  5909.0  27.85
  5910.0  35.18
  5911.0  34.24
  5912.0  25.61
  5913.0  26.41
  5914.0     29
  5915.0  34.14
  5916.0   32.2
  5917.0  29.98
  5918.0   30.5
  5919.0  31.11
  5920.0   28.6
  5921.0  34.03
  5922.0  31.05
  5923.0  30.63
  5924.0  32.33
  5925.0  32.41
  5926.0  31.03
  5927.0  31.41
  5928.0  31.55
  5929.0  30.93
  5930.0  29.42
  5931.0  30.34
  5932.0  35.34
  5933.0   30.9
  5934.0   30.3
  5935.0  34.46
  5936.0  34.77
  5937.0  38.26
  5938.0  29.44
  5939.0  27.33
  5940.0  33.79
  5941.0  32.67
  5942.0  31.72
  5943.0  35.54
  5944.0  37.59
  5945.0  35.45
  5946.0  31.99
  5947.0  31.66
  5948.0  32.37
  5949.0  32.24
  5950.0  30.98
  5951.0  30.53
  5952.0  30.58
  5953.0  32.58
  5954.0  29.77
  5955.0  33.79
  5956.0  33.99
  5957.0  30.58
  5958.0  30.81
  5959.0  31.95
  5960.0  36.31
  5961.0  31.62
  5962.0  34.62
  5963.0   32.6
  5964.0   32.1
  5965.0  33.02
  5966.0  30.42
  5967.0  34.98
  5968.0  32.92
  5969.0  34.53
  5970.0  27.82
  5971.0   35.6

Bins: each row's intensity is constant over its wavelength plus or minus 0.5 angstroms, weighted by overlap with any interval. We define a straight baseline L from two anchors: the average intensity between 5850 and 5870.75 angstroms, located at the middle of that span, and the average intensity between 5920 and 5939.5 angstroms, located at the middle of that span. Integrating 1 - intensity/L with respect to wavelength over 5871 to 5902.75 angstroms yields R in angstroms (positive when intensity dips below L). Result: 3.0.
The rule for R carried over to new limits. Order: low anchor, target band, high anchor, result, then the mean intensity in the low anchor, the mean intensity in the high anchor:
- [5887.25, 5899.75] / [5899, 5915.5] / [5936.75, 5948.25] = -1.4 angstroms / 25.2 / 33.1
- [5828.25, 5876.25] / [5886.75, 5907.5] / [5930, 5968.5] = 3.7 angstroms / 32.1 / 32.6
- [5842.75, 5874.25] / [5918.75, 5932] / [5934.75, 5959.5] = 0.4 angstroms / 31.6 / 32.6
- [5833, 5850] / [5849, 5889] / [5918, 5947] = 1.9 angstroms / 32.4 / 32.3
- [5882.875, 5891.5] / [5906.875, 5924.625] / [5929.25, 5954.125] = -0.9 angstroms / 26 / 32.4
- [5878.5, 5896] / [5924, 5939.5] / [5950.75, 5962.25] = -0.8 angstroms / 26.8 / 32.2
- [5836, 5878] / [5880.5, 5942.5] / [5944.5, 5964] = 5.0 angstroms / 31.9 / 32.3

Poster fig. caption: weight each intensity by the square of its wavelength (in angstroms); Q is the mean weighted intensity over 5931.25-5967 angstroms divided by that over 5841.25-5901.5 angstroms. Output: 1.1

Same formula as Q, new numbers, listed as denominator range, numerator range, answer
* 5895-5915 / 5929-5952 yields 1.14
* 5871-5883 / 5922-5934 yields 0.99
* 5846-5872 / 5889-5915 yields 0.90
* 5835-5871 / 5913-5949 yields 1.04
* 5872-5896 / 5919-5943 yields 1.13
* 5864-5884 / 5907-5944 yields 1.01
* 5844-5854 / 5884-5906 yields 0.87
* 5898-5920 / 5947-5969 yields 1.10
